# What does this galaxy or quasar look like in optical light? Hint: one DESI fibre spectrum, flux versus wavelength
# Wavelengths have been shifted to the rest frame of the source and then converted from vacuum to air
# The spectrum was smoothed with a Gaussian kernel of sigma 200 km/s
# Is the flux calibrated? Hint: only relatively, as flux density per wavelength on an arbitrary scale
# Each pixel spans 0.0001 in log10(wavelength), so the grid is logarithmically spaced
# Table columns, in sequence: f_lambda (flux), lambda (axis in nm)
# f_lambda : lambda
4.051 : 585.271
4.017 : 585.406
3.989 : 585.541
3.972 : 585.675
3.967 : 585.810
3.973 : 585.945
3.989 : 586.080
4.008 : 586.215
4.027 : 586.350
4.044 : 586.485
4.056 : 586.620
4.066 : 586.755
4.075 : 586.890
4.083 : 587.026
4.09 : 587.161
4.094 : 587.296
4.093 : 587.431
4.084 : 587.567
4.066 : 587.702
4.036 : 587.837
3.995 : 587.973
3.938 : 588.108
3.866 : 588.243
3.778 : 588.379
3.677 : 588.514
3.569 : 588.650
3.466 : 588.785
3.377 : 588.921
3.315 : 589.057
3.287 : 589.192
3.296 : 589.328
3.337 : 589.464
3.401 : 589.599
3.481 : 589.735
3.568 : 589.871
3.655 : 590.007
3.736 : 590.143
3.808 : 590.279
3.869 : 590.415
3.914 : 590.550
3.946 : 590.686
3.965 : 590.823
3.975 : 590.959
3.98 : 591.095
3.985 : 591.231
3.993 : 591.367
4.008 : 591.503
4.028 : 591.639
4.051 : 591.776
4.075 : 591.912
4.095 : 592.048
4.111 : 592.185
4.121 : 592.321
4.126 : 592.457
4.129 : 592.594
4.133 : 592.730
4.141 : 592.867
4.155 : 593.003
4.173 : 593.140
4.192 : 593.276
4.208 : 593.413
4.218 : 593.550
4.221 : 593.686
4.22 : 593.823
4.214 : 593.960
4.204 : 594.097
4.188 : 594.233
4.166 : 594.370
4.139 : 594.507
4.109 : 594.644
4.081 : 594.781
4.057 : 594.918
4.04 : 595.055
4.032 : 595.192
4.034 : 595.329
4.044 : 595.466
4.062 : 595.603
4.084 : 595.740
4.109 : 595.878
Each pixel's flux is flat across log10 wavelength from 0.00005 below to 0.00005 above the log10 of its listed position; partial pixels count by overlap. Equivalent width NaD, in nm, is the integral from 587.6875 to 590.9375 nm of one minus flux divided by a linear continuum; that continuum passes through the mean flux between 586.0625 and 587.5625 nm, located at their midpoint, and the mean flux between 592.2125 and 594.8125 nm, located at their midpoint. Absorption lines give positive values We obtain 0.33 nm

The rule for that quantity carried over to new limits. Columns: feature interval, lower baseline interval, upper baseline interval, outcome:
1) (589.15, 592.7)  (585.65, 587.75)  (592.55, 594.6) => 0.24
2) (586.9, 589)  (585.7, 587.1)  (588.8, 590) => -0.10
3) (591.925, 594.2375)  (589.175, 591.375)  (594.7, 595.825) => -0.15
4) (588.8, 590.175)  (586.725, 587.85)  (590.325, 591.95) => 0.20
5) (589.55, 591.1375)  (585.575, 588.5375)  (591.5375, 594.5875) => 0.12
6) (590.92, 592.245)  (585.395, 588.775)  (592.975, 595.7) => 0.01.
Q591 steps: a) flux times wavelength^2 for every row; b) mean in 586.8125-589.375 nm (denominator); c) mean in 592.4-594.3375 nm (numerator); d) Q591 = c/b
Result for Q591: 1.1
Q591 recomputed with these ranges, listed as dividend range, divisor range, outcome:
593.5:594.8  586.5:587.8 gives 1.05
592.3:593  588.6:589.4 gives 1.24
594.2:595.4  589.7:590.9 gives 1.10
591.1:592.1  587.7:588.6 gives 1.05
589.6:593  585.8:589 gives 1.02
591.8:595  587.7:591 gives 1.14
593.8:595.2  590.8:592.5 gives 1.03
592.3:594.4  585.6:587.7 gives 1.06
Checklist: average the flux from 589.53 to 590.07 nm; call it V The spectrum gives 3.53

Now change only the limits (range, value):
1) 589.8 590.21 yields 3.65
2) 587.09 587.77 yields 4.09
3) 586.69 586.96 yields 4.06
